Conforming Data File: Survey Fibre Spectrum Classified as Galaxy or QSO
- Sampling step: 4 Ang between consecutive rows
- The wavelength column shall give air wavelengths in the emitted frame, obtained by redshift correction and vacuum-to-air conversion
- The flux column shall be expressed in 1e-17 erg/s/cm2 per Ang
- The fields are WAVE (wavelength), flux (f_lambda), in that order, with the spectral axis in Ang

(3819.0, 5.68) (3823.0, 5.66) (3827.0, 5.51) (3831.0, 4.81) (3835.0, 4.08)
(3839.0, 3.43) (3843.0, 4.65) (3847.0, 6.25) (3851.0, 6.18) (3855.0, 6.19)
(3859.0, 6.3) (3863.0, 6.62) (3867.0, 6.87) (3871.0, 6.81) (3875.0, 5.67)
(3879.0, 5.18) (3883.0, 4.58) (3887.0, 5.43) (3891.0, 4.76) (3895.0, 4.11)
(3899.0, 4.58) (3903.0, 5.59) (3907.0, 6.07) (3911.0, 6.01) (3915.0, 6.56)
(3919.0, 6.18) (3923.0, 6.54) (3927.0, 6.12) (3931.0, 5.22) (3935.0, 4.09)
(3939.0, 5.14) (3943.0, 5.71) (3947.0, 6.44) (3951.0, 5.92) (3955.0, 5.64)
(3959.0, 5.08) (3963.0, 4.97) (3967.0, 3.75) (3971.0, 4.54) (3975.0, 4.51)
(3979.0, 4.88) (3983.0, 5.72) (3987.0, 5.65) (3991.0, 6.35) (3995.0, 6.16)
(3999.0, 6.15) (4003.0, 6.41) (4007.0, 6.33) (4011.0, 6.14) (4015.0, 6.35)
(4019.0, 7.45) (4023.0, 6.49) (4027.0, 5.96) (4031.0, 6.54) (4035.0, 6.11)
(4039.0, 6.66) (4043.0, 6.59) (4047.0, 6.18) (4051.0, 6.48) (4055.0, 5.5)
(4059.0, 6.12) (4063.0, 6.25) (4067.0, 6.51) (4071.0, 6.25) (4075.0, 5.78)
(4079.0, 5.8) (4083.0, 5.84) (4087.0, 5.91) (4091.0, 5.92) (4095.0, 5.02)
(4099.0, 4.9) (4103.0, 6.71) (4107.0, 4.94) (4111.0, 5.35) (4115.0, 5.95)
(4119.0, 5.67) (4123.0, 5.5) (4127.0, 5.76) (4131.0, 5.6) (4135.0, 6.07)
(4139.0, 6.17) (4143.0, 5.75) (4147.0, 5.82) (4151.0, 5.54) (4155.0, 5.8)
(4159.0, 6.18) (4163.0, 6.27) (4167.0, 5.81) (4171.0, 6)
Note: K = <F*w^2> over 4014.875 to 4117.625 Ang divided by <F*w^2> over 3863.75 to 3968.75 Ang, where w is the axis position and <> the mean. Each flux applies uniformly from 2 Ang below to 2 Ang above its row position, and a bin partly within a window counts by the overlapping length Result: 1.2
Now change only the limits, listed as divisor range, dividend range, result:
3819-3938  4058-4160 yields 1.18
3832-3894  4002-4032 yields 1.27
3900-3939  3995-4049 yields 1.17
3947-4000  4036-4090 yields 1.20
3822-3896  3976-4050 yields 1.23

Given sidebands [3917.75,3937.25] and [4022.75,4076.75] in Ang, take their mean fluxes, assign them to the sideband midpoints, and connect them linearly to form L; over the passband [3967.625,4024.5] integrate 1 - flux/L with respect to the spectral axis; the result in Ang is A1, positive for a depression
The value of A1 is 0.85 Ang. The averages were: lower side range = 5.6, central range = 5.88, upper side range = 6.24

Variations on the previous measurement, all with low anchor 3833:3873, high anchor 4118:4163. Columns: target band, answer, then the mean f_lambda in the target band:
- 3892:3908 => 2.1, 5.01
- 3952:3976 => 4.0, 4.81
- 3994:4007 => -1.1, 6.26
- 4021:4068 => -3.9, 6.28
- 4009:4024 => -2.1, 6.62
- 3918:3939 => 0.7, 5.56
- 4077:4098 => 0.6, 5.66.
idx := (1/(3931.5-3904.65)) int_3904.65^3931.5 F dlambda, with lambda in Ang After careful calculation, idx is 6.14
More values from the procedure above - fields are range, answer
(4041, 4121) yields 5.88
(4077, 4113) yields 5.6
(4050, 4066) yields 6.09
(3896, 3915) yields 5.59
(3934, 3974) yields 5.14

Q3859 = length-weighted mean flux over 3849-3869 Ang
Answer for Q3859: 6.43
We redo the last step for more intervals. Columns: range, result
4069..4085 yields 5.92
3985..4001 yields 6.08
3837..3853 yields 5.13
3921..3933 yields 5.96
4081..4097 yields 5.67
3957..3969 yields 4.6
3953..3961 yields 5.36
